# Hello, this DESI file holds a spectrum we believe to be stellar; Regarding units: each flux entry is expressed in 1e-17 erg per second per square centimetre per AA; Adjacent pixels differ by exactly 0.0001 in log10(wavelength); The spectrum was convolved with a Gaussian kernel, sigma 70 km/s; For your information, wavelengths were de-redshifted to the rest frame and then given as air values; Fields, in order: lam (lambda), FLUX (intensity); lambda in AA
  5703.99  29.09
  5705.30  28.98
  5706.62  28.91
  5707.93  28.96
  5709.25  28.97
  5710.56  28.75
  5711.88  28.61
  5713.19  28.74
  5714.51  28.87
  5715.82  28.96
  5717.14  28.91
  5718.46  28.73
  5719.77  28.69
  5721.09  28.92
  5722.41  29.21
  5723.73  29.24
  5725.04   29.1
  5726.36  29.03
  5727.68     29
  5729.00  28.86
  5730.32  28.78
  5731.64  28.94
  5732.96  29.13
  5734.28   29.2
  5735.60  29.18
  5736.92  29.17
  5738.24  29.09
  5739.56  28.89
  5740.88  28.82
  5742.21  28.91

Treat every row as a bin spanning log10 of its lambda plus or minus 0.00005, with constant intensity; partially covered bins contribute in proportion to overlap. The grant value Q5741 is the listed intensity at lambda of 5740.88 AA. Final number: 28.82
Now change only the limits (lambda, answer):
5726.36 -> 29.03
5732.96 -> 29.13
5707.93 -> 28.96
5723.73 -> 29.24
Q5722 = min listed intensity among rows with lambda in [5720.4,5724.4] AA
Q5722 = 28.92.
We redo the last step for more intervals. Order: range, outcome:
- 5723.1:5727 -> 29.03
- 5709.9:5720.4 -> 28.61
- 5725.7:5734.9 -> 28.78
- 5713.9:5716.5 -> 28.87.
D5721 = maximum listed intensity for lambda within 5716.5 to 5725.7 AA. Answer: 29.24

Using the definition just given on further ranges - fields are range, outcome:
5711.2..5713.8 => 28.74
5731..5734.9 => 29.2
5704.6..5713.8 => 28.98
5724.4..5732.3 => 29.1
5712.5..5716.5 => 28.96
